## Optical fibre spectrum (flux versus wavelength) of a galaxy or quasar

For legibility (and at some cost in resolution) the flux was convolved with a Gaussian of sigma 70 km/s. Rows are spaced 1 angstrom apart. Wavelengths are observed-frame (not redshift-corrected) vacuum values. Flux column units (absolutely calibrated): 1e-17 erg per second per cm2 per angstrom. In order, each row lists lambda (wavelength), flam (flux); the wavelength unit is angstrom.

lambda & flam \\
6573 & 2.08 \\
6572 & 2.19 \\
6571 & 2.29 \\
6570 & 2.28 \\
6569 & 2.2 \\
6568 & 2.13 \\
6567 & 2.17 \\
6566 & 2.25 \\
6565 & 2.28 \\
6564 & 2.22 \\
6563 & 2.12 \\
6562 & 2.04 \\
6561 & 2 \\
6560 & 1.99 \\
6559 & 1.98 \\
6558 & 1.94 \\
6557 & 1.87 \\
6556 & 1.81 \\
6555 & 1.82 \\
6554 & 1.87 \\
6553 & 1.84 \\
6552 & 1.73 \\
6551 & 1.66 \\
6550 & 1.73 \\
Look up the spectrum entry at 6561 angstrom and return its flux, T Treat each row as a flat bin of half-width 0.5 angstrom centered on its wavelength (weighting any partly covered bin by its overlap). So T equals 2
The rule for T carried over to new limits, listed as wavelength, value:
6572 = 2.19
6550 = 1.73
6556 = 1.81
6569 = 2.2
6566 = 2.25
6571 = 2.29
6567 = 2.17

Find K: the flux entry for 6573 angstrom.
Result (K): 2.08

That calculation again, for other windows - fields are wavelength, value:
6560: 1.99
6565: 2.28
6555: 1.82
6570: 2.28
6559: 1.98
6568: 2.13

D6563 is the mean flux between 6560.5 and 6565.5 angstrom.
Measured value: 2.13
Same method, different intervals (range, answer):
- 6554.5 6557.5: 1.83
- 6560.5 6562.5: 2.02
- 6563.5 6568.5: 2.21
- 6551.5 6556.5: 1.81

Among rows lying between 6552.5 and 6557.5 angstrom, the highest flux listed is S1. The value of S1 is 1.87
